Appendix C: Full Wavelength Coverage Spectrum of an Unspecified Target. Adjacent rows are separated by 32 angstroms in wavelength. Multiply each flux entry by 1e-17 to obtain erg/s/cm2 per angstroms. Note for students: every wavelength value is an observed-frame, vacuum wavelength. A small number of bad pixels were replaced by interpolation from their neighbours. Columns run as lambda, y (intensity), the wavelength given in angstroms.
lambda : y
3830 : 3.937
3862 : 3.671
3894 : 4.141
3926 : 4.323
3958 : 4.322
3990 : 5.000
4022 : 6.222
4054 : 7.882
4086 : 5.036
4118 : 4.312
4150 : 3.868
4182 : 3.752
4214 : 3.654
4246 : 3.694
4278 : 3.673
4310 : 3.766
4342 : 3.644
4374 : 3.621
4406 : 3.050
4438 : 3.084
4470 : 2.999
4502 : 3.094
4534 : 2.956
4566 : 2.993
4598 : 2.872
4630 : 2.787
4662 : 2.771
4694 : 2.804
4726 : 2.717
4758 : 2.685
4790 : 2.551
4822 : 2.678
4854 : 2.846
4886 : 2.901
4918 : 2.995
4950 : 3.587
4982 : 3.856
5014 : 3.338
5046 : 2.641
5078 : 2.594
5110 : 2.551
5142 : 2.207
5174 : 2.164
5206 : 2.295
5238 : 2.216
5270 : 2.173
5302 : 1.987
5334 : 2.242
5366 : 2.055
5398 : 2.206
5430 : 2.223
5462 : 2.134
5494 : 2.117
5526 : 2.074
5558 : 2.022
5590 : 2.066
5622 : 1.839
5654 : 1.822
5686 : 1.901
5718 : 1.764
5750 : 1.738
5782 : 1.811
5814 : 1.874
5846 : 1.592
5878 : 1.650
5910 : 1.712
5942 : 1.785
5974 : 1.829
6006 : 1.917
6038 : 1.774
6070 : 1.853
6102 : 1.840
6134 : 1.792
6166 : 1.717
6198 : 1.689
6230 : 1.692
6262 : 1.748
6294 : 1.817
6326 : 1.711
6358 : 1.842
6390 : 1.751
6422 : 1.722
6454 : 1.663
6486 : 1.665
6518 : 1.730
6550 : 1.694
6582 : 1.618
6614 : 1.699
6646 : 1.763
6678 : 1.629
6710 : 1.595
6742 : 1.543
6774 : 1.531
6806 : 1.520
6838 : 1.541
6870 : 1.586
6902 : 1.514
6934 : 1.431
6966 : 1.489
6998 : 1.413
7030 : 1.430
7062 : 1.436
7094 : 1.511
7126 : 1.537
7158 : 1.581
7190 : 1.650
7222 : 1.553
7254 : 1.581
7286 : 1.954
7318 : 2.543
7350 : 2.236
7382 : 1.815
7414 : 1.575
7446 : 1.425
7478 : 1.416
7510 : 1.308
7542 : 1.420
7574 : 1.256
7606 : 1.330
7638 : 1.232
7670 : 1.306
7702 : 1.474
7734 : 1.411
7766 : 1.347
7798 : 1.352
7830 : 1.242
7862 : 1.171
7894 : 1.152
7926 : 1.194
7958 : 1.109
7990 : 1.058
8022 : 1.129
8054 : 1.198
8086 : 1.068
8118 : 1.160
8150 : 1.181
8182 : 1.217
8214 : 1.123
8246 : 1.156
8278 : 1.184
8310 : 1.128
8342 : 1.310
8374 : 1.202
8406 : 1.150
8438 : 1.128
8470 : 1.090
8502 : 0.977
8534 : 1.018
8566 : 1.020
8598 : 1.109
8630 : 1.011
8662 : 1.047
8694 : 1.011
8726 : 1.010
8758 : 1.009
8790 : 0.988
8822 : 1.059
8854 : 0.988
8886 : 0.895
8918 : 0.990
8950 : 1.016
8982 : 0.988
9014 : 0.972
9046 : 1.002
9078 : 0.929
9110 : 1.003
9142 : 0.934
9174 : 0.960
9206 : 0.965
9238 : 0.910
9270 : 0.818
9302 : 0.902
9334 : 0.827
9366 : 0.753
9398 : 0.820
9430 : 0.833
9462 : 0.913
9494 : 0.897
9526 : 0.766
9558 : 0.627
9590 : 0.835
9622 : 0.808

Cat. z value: 1.616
